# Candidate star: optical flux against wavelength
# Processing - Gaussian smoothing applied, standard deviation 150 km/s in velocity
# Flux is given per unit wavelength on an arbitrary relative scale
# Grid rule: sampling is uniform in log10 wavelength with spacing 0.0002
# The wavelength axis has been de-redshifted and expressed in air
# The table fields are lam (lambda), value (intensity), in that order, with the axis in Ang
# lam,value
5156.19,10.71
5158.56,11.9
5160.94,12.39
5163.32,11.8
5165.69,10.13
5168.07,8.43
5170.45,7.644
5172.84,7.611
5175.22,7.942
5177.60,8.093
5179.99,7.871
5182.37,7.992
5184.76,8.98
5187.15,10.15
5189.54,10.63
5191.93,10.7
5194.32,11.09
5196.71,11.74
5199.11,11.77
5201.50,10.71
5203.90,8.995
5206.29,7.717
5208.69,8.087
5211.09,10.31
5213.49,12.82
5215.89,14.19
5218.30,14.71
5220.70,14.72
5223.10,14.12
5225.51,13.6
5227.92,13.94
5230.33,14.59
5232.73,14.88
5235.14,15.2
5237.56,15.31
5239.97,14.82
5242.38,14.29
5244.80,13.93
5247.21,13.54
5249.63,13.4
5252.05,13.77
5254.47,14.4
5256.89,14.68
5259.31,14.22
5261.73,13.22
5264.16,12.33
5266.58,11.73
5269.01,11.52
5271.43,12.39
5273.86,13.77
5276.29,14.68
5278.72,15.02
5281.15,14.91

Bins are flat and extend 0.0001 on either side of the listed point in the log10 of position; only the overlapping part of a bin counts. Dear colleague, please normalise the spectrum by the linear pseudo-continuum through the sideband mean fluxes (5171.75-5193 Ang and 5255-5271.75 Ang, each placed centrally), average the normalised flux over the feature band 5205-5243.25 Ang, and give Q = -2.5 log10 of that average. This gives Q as -0.20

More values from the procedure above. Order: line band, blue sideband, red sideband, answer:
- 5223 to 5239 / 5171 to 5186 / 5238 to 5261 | -0.16 mag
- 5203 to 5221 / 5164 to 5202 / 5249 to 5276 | -0.04 mag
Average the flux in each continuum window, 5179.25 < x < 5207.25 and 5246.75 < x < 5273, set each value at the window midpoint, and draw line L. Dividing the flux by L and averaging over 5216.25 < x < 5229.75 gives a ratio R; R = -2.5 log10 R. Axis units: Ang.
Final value -0.24 mag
